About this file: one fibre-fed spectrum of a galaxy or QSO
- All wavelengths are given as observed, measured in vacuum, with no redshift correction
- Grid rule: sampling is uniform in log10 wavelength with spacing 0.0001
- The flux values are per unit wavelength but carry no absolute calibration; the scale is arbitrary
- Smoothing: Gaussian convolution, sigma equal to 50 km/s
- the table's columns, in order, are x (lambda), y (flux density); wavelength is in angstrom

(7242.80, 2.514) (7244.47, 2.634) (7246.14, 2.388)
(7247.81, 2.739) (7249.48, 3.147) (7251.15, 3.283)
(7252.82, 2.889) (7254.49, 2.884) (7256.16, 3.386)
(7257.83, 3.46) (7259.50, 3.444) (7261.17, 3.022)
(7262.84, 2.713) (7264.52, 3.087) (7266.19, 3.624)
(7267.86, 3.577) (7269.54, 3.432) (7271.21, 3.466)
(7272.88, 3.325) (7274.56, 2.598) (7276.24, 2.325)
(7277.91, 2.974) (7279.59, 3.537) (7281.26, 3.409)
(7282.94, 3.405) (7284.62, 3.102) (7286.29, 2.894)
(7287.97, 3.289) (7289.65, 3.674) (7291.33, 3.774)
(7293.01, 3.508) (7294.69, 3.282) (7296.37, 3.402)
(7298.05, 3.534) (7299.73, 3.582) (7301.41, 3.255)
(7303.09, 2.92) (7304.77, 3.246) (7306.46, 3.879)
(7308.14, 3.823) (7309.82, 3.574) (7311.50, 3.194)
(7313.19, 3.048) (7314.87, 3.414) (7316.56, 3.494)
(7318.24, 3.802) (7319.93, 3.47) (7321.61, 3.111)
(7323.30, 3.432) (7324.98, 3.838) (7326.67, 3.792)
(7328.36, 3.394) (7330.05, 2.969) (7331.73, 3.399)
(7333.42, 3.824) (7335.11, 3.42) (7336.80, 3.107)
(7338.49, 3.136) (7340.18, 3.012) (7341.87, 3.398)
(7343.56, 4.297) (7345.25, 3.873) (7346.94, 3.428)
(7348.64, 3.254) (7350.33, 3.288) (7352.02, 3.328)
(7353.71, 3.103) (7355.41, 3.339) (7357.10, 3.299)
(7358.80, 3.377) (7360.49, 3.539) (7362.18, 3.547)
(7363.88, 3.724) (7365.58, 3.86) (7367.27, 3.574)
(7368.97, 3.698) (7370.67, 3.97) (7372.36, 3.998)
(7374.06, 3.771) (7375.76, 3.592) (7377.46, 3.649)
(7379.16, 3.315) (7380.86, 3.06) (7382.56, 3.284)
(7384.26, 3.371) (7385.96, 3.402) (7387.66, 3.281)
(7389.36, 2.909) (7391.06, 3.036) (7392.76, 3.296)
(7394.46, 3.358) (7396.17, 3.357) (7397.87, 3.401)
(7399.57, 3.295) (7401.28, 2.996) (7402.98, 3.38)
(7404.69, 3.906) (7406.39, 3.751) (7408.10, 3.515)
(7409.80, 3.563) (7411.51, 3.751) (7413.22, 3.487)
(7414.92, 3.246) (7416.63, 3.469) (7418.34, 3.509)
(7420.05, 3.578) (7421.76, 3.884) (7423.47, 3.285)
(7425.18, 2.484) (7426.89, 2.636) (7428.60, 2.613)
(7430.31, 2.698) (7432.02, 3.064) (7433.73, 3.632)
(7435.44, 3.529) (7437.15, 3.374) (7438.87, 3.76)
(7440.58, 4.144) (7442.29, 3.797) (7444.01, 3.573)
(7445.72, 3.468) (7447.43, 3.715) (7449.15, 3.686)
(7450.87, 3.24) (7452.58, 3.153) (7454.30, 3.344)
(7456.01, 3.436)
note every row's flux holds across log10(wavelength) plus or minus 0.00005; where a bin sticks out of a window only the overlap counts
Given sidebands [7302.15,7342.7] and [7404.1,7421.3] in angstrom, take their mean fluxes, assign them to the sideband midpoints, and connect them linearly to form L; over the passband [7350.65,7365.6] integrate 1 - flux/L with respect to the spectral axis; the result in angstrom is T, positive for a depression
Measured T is 0.19 angstrom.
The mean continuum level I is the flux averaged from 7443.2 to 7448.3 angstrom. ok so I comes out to 3.59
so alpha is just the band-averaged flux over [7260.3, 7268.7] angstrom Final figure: 3.21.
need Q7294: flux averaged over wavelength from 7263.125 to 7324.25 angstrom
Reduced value 3.34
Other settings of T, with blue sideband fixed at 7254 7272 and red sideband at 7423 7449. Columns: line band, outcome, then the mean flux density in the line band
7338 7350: -0.7 angstrom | 3.49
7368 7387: -1.4 angstrom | 3.55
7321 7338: -0.6 angstrom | 3.43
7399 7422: -1.3 angstrom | 3.52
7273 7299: 0.3 angstrom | 3.25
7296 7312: -0.7 angstrom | 3.45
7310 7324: -0.3 angstrom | 3.38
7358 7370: -1.1 angstrom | 3.62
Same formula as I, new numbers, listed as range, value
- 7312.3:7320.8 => 3.44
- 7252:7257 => 3.06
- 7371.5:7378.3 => 3.75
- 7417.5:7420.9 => 3.54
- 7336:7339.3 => 3.12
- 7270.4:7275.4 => 3.13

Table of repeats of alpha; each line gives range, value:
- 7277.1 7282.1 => 3.31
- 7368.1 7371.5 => 3.82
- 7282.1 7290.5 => 3.27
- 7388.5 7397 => 3.19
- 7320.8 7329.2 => 3.51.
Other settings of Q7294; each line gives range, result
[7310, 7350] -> 3.44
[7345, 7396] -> 3.44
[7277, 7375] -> 3.46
